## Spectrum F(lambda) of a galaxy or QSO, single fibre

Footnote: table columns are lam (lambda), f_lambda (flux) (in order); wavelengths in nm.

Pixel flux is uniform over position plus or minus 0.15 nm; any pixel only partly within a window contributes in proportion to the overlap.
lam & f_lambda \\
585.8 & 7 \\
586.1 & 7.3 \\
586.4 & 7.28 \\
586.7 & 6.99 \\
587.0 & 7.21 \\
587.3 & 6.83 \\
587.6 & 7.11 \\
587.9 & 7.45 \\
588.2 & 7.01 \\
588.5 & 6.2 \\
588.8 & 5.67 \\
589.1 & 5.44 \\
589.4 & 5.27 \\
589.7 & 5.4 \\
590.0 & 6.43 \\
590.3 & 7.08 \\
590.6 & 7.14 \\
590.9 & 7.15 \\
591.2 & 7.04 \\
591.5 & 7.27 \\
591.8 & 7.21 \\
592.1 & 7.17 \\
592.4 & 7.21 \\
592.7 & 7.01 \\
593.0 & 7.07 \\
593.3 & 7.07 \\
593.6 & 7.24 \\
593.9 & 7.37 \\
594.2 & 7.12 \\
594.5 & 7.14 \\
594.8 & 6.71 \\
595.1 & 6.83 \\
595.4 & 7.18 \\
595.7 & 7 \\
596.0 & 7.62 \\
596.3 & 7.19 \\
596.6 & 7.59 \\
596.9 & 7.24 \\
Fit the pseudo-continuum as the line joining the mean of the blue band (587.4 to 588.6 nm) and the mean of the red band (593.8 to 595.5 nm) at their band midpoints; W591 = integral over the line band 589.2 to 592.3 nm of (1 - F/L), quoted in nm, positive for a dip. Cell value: 0.13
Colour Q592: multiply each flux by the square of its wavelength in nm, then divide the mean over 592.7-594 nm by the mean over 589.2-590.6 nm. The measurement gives 1.18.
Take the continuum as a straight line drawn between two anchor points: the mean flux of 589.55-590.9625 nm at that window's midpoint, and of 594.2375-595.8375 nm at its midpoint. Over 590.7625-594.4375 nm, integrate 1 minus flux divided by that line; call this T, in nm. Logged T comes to -0.20 nm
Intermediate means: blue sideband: 6.61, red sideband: 6.98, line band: 7.16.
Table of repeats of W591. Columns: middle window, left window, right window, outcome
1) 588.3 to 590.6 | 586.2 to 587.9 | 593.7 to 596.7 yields 0.36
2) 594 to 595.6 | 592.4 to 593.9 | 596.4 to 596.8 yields 0.07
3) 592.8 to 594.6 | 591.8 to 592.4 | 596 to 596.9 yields 0.03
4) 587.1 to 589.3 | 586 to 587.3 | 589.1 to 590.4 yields 0.01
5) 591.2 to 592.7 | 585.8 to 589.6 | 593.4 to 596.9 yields -0.05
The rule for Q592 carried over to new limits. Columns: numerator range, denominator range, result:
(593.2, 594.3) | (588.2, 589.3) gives 1.24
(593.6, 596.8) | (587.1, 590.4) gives 1.15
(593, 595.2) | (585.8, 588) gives 1.01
